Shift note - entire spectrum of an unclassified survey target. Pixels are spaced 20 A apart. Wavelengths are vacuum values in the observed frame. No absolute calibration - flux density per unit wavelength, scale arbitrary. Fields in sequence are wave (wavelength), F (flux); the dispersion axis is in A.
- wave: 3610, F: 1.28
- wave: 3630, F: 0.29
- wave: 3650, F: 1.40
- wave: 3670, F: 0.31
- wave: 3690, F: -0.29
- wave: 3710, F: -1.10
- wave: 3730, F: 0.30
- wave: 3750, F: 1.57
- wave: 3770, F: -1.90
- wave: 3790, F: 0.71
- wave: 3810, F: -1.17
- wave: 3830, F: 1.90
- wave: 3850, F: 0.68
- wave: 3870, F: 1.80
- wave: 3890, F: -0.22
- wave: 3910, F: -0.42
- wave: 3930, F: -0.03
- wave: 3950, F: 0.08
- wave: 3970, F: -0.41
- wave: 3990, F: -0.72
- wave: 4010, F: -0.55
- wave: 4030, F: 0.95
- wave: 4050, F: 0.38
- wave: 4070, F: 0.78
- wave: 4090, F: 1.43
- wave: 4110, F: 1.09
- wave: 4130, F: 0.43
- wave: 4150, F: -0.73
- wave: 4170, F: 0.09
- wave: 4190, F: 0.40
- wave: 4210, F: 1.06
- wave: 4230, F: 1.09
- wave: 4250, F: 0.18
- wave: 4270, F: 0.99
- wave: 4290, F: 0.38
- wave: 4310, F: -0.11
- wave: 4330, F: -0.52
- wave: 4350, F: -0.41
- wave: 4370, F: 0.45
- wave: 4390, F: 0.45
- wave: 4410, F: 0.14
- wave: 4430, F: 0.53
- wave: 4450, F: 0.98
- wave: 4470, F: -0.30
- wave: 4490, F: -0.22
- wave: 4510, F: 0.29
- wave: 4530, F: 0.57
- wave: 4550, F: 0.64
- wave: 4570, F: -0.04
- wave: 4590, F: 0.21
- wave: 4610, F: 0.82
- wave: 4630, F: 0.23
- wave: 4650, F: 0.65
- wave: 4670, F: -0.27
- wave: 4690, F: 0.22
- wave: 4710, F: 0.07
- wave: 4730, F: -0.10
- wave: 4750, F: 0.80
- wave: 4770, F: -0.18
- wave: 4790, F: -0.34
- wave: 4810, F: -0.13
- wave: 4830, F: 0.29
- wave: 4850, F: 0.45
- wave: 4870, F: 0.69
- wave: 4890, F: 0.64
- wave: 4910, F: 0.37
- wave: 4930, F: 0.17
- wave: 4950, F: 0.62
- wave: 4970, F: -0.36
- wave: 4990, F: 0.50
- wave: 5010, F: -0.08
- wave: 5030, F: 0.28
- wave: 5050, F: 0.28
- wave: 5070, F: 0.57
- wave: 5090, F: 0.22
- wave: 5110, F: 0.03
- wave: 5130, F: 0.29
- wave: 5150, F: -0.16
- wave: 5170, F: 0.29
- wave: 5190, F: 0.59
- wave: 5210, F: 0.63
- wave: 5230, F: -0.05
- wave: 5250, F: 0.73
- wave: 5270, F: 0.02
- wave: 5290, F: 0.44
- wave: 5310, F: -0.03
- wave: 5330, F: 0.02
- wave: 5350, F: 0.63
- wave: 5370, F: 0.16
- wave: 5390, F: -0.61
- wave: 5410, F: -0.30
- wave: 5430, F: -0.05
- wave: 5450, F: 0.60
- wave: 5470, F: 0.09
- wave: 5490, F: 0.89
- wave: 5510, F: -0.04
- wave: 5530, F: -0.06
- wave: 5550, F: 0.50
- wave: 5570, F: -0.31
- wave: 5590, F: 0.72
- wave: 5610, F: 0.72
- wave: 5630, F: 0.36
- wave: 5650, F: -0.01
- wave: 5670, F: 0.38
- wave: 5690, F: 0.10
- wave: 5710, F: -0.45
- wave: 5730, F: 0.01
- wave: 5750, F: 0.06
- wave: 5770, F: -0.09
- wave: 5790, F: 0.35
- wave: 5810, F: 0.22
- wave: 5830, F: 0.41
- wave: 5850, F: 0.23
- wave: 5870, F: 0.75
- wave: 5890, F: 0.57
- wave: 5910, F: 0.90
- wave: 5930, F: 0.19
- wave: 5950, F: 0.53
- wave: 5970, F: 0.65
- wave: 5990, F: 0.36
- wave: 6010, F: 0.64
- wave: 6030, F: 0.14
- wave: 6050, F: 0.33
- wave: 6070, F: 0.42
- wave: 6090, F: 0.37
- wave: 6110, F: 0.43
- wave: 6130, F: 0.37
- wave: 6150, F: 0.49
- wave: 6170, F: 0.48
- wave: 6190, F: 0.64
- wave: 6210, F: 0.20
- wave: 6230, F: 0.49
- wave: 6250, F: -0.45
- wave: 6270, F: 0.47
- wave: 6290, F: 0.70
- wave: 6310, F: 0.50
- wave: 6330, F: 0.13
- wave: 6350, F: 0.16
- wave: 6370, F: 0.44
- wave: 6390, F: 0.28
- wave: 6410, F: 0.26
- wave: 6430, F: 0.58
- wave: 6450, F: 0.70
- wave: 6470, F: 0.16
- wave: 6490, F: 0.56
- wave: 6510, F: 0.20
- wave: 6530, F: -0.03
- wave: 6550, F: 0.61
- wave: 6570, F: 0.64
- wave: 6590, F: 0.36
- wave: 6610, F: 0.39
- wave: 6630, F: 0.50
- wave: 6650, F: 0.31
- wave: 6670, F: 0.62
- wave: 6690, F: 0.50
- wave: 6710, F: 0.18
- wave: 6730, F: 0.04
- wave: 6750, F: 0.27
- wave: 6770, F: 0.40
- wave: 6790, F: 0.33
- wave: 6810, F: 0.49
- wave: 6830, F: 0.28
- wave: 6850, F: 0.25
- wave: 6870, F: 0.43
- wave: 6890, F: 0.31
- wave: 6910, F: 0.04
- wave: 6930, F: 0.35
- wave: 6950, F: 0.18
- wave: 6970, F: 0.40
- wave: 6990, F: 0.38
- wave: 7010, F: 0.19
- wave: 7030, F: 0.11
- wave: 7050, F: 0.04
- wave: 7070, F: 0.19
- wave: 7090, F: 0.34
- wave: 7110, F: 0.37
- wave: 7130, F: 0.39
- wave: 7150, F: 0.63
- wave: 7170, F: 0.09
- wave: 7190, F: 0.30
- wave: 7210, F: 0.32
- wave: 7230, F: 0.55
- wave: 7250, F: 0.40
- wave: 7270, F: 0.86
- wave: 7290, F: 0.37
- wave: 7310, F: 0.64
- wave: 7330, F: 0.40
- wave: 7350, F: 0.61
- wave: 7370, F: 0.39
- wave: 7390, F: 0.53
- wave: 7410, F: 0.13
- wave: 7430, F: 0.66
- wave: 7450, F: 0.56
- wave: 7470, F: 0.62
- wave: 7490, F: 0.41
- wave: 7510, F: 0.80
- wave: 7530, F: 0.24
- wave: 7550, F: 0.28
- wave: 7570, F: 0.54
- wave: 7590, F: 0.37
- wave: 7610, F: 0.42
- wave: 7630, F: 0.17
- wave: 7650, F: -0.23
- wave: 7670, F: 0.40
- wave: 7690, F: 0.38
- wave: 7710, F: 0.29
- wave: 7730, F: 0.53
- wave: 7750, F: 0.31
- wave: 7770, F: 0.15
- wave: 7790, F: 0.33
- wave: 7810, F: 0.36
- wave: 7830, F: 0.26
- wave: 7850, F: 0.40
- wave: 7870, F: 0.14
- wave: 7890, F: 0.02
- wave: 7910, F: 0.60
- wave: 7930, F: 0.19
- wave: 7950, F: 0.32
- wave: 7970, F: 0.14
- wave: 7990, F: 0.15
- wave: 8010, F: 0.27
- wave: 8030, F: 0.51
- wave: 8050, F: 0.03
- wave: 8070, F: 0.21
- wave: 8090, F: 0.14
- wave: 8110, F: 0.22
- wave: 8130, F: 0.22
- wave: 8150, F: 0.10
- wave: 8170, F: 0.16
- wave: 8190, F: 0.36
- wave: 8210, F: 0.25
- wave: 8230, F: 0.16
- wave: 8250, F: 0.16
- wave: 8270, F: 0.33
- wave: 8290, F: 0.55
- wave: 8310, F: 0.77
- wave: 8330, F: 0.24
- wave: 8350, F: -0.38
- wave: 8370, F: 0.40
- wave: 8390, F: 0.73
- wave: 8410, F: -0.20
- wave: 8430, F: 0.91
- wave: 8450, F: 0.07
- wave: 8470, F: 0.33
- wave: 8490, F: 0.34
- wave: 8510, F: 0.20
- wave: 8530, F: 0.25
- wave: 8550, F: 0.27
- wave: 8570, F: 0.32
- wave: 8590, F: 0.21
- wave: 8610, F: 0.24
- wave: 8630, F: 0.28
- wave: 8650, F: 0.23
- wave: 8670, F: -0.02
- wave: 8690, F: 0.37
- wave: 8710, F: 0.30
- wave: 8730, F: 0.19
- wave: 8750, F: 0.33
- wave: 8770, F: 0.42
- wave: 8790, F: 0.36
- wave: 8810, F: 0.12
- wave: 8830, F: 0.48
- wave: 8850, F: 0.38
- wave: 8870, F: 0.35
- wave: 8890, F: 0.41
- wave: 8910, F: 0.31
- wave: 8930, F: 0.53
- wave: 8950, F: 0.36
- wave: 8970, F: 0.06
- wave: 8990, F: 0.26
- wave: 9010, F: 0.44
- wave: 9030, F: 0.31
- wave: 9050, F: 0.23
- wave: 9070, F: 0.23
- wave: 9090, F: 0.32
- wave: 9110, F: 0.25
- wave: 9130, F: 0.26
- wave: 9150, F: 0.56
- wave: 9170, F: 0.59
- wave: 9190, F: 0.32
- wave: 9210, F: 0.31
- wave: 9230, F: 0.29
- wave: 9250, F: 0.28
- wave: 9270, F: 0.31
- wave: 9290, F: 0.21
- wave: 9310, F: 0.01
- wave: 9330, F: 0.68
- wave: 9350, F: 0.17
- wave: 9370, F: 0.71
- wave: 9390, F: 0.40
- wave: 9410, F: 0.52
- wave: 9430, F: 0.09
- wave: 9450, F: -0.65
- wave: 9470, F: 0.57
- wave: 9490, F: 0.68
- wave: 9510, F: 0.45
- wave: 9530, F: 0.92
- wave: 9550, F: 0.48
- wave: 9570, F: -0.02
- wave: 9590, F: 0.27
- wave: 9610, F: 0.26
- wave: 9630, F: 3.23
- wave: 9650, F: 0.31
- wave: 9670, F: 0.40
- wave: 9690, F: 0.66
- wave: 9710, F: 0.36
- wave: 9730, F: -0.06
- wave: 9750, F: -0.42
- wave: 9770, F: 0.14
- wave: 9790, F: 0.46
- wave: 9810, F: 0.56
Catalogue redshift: 1.583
